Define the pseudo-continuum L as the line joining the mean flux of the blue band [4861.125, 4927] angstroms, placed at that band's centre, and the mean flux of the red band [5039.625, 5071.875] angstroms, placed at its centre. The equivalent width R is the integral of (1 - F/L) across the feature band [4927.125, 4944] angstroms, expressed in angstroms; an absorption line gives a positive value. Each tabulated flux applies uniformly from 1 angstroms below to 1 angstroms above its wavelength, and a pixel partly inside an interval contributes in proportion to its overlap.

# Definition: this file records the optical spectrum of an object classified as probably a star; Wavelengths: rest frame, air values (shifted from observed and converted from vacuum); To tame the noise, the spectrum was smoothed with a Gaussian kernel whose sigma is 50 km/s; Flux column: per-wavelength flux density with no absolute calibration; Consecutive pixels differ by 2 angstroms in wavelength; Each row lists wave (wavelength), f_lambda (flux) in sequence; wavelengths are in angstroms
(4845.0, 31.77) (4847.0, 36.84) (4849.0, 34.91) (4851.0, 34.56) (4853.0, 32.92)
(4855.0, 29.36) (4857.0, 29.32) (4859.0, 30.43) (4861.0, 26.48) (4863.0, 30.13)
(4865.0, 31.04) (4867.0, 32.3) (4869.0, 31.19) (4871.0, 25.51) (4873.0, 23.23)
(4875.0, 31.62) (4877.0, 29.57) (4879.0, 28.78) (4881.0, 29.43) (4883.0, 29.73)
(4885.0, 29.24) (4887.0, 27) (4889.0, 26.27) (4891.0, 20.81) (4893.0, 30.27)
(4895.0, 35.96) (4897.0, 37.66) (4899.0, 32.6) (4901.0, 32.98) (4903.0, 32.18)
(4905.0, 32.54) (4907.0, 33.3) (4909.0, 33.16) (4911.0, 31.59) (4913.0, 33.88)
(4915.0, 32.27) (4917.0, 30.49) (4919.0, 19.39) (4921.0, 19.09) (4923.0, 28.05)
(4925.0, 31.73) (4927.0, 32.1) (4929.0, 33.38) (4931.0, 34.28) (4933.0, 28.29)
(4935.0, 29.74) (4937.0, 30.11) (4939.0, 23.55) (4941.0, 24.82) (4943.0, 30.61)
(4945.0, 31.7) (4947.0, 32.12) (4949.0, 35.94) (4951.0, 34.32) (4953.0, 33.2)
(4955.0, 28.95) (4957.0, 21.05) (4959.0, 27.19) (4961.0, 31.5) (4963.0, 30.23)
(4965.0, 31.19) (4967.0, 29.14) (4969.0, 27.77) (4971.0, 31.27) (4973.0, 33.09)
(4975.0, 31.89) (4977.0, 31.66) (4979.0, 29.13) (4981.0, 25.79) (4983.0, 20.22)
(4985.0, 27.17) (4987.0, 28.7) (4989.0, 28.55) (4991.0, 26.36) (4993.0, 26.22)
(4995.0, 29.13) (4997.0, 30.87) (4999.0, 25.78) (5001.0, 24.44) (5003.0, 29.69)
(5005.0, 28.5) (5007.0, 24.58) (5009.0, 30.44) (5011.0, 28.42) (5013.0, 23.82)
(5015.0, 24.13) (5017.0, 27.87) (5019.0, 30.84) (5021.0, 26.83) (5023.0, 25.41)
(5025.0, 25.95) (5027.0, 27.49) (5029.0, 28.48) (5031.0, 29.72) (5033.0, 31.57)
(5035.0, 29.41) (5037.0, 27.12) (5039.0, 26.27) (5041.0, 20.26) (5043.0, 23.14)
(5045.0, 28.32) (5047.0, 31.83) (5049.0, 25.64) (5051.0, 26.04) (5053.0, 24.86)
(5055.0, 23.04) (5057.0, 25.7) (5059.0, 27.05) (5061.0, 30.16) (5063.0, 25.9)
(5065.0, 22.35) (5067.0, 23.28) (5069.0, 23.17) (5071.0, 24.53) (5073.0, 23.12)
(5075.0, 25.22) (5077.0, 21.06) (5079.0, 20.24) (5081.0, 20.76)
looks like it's -0.5 angstroms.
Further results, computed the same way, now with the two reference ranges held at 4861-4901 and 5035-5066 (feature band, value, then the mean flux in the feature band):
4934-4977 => -3.10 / 30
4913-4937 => -0.49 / 29.2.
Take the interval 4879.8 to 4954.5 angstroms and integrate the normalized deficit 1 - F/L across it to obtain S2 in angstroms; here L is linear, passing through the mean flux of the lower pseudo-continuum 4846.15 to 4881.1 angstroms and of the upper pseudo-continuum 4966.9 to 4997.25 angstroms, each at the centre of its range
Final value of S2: -2.1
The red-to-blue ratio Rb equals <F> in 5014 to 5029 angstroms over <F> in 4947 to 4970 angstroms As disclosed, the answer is 0.90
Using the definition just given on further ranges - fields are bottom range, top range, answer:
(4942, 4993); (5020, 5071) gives 0.89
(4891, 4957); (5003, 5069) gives 0.87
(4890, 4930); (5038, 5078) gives 0.82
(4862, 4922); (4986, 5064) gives 0.91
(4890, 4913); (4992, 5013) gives 0.86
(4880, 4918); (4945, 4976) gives 0.98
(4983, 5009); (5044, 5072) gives 0.95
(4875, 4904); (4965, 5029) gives 0.92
